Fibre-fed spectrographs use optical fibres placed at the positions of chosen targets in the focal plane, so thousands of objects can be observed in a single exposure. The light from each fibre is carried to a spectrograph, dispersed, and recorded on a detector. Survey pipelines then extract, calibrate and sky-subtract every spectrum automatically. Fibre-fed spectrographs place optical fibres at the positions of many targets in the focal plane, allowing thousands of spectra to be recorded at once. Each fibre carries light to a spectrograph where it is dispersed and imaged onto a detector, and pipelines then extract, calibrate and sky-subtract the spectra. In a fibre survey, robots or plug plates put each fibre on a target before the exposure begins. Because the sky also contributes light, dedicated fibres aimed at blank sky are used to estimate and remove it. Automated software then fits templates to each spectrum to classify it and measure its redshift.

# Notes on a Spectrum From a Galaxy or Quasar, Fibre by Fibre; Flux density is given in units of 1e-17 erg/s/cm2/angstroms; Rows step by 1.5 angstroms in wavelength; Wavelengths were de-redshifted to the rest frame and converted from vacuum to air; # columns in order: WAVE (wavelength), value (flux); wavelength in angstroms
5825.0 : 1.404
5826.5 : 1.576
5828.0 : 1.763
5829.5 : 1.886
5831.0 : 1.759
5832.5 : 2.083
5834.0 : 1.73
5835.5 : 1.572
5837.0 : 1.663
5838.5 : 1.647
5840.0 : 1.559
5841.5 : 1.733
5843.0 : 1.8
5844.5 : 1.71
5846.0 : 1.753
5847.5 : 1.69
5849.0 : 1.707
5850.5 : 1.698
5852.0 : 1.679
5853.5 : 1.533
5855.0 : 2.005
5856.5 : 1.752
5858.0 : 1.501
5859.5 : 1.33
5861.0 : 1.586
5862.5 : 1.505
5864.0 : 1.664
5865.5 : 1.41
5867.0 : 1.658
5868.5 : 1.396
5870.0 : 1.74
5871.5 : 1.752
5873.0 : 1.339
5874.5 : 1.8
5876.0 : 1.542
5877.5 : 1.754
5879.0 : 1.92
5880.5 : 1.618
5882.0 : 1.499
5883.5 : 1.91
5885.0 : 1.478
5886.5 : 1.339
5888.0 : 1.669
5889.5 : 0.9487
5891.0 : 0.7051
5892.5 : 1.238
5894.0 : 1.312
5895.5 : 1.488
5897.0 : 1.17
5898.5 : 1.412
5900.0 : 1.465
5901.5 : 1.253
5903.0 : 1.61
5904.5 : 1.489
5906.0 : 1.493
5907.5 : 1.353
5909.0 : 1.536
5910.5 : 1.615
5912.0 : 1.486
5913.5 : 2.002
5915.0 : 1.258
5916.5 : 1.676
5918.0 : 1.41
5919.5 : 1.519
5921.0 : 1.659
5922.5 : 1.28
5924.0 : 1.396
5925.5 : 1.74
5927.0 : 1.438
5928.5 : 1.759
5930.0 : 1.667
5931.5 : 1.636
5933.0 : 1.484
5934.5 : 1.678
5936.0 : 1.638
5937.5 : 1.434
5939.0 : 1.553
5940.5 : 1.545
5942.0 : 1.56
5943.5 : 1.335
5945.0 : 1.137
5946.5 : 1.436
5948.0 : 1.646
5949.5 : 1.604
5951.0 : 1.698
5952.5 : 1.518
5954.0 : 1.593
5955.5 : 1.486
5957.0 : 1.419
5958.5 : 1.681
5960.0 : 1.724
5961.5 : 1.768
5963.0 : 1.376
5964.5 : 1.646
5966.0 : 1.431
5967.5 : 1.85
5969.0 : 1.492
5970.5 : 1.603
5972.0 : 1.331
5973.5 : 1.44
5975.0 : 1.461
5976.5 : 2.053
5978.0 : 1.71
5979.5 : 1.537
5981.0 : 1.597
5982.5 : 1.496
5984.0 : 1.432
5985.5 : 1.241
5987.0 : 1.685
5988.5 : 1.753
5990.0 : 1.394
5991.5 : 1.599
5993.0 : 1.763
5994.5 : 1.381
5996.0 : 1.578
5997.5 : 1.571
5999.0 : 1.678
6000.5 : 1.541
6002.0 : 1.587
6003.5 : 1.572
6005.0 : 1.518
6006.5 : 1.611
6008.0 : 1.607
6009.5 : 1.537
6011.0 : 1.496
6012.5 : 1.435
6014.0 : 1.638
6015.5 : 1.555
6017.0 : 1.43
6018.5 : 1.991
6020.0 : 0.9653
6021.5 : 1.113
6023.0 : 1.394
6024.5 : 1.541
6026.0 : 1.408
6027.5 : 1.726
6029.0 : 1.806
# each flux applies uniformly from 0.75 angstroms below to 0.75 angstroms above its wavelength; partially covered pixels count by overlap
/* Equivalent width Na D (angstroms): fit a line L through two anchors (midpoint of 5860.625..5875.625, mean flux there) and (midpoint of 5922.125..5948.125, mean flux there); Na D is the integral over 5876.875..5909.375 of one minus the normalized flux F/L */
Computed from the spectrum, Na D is 2.58 angstroms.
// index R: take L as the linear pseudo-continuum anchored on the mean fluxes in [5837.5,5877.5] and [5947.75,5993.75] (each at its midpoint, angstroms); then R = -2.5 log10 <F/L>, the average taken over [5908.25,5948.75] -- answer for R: 0.04 mag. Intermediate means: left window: 1.64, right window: 1.58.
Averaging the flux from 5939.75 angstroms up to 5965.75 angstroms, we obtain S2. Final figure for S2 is 1.54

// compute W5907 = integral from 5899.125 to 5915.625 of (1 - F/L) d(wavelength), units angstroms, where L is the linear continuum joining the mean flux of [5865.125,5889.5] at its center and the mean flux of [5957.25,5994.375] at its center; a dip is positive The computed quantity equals 0.88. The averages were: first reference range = 1.6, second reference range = 1.58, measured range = 1.51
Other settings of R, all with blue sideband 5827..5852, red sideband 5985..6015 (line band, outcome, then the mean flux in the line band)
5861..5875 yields 0.08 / 1.58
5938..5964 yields 0.05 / 1.53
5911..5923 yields 0.07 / 1.54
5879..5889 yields 0.06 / 1.59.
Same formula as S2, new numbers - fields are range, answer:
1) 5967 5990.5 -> 1.57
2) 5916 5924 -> 1.49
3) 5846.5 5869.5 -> 1.61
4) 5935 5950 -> 1.49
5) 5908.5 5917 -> 1.59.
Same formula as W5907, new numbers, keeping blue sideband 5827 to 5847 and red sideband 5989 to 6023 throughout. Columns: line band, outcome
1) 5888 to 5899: 3.0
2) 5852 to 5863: 0.7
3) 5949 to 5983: -0.3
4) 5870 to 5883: 0.2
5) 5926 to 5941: 0.3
